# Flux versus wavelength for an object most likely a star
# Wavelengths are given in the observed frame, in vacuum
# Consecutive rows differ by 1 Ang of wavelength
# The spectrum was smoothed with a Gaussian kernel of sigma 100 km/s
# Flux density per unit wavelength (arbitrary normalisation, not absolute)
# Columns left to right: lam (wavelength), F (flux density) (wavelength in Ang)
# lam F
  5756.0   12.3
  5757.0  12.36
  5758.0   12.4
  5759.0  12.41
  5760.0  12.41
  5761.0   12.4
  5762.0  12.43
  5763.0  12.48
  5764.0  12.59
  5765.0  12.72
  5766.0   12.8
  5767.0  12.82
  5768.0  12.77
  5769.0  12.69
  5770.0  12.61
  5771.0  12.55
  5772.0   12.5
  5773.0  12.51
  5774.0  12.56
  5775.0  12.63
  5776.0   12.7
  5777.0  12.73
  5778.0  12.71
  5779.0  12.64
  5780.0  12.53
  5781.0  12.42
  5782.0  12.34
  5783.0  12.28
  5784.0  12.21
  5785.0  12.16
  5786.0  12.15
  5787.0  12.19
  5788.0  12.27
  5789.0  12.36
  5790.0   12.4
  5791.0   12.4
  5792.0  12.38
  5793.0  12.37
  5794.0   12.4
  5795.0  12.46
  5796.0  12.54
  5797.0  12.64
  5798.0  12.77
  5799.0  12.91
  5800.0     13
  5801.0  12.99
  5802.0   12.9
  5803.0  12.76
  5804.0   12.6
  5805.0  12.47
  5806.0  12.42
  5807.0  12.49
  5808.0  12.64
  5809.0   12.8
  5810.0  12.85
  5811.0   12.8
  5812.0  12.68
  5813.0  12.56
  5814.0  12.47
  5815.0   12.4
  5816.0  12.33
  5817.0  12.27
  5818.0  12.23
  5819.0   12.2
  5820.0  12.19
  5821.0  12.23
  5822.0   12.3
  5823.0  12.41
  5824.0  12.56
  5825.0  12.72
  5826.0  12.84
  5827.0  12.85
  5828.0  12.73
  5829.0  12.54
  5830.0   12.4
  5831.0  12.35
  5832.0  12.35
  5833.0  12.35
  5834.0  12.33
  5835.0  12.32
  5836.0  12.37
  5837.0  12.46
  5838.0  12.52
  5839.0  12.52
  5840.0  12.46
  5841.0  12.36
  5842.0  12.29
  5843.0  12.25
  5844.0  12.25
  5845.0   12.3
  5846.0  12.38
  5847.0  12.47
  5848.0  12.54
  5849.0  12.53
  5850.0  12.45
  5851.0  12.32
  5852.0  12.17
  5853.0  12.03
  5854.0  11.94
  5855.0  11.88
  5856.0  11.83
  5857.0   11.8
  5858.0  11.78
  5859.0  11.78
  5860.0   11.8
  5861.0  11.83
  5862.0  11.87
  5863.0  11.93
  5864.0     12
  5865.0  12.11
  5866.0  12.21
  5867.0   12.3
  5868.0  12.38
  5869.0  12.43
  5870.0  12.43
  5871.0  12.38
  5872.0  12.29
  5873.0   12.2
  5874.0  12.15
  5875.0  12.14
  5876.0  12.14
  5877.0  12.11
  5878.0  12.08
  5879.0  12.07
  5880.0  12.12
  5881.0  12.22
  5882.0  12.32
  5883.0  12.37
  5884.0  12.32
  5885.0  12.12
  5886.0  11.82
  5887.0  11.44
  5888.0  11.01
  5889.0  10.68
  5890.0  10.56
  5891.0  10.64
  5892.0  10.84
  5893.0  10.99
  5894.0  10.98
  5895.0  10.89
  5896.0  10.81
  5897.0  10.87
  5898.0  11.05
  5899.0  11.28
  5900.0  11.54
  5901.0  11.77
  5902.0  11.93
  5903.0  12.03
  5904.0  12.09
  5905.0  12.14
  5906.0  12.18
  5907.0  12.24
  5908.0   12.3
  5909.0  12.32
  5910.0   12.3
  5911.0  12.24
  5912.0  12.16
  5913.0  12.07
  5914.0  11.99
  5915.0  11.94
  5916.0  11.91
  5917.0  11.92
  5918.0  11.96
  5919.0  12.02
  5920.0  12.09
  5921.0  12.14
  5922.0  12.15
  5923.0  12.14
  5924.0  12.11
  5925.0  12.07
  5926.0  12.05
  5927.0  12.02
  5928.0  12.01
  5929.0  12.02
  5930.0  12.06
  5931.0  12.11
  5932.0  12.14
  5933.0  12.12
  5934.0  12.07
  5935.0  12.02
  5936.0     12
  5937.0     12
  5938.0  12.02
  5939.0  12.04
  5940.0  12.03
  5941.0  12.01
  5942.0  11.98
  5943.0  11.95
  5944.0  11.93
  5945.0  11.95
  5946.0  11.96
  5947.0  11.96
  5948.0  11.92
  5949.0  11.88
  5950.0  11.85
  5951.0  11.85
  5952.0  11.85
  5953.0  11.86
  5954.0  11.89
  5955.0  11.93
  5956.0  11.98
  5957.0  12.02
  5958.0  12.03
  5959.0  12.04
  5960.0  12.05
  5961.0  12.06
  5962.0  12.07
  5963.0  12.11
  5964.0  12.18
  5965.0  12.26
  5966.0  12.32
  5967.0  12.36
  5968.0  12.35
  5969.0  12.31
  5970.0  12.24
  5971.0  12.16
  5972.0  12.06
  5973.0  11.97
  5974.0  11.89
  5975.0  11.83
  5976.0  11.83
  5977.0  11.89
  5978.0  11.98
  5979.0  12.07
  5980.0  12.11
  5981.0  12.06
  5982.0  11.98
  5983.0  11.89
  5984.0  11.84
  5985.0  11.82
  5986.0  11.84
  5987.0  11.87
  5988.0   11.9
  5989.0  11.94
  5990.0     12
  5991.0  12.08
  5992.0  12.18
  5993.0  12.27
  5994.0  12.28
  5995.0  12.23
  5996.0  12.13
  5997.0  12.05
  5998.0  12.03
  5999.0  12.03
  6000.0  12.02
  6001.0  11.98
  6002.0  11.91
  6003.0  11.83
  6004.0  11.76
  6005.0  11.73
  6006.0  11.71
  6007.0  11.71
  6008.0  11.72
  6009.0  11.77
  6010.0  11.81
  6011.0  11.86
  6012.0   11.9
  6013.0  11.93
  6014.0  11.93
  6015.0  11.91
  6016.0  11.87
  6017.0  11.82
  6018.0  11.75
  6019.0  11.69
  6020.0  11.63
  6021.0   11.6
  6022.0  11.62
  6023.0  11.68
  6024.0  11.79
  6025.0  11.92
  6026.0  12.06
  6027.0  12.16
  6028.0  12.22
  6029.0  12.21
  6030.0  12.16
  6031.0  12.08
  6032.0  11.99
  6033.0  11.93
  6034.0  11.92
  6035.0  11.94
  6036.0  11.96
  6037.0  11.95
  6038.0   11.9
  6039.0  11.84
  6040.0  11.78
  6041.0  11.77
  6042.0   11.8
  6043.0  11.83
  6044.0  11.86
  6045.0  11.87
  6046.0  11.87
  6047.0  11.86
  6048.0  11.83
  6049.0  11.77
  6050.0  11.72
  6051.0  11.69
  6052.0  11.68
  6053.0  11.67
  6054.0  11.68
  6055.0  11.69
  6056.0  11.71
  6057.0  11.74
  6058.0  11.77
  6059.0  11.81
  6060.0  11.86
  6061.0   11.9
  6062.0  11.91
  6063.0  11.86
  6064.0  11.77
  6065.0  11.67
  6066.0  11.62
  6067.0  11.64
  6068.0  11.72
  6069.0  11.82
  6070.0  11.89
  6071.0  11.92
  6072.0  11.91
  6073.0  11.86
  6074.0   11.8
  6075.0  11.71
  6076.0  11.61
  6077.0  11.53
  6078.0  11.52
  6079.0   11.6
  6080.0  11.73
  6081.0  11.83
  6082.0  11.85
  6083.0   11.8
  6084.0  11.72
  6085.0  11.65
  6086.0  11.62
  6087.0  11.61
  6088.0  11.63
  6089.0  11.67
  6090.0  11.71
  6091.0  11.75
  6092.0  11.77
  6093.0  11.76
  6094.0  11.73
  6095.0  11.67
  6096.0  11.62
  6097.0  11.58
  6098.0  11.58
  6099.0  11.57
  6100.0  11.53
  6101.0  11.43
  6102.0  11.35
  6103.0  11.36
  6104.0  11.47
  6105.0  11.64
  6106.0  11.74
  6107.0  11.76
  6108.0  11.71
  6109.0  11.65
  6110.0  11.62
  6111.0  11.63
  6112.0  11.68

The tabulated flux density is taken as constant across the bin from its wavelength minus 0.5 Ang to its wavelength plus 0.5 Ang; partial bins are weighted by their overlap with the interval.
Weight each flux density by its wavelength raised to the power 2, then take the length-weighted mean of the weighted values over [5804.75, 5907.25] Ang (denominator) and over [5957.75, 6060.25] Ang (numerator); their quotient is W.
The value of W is 1.04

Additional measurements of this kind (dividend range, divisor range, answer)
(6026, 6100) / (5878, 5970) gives 1.04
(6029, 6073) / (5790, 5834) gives 1.02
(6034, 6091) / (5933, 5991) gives 1.01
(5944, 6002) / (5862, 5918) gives 1.04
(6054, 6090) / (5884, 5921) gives 1.07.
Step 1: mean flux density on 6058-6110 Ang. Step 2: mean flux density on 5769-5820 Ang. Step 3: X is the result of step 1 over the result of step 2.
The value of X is 0.9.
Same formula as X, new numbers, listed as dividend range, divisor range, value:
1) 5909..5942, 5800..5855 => 0.97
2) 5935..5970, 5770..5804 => 0.96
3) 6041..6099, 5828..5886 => 0.96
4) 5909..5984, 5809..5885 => 0.98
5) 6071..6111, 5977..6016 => 0.98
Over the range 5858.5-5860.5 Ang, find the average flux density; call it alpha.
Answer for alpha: 11.8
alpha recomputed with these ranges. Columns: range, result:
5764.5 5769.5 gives 12.8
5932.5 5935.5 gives 12.1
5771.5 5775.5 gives 12.6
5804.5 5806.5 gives 12.4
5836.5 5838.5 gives 12.5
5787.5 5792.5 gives 12.4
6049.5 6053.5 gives 11.7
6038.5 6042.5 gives 11.8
